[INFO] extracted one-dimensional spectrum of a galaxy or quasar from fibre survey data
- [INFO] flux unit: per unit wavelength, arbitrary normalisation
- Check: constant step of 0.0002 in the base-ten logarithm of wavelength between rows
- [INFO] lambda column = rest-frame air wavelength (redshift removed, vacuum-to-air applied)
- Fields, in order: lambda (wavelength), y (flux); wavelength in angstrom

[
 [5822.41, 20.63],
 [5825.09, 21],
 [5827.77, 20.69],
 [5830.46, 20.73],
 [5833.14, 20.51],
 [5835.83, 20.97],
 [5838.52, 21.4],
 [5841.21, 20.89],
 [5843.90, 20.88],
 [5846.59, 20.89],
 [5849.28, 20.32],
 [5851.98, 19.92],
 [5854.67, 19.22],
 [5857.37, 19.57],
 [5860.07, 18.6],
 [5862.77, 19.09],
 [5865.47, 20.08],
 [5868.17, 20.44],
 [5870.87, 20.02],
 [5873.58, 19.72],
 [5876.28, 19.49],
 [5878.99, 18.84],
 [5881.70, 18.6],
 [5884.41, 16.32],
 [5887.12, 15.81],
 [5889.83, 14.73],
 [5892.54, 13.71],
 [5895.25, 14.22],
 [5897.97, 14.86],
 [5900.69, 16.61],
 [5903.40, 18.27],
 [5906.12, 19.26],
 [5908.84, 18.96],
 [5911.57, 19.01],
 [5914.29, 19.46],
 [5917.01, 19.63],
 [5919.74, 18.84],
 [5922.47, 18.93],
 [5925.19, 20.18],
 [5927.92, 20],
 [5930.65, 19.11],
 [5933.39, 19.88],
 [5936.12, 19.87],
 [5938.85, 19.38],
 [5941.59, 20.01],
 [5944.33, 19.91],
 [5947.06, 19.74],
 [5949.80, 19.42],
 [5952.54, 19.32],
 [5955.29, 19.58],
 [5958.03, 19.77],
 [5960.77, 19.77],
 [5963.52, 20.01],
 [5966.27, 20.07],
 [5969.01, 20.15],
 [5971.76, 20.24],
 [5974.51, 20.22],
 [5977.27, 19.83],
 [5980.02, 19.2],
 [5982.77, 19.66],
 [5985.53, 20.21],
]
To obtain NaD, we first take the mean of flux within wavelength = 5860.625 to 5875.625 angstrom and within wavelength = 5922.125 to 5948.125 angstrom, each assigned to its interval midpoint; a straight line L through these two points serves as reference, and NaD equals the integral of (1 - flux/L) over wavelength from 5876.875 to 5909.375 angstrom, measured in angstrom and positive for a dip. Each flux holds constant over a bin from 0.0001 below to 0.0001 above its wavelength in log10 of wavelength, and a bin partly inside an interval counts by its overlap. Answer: 5.1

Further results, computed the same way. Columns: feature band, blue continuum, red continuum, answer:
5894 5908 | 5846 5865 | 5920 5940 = 2.0 angstrom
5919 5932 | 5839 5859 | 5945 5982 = 0.3 angstrom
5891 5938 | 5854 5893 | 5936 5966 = 2.0 angstrom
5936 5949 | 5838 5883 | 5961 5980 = 0.1 angstrom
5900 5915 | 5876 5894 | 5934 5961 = -0.8 angstrom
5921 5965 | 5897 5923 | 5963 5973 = -0.7 angstrom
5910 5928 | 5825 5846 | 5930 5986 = 0.7 angstrom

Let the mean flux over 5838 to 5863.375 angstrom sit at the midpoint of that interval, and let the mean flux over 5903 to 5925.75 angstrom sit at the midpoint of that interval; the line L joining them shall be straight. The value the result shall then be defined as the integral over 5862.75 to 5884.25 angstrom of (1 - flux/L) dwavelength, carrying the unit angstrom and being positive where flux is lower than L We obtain 0.4 angstrom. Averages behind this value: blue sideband 20.1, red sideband 19.2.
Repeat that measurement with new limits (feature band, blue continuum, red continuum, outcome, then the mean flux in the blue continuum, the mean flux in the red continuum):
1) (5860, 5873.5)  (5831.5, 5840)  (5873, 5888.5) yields -0.58 angstrom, 21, 18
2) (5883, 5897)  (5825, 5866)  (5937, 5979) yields 3.57 angstrom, 20.3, 19.8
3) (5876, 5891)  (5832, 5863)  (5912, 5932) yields 2.02 angstrom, 20.2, 19.4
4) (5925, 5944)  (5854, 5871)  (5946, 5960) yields -0.19 angstrom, 19.6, 19.6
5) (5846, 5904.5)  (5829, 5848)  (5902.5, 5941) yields 6.16 angstrom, 20.9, 19.4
